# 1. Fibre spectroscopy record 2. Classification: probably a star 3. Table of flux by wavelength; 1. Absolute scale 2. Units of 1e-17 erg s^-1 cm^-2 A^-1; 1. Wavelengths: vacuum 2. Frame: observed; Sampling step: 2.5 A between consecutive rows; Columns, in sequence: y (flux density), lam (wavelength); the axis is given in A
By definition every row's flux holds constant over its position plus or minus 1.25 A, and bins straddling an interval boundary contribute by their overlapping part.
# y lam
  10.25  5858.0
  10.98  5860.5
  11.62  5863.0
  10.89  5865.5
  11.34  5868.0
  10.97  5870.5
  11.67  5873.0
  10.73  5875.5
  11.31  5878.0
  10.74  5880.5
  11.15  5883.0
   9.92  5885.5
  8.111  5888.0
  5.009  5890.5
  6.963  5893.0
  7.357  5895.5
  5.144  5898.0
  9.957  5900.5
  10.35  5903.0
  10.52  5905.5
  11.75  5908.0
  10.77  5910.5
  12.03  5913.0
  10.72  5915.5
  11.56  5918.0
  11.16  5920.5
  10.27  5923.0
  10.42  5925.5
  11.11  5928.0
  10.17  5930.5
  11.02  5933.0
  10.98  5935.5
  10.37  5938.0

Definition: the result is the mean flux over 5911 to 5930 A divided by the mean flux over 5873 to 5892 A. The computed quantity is 1.14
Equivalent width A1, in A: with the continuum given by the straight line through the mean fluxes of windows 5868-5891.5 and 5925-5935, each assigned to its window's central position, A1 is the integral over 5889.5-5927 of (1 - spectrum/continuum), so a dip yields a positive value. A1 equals 3.0 A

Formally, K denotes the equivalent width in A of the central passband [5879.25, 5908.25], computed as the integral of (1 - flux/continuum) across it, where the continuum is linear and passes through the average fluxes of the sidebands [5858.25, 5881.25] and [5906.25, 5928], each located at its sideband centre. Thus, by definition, 5.9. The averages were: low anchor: 11.1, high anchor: 11.1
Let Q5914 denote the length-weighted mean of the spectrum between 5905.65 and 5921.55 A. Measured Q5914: 11.3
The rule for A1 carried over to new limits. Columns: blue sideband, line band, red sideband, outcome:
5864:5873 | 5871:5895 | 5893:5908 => 1.6 A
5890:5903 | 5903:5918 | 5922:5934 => -4.0 A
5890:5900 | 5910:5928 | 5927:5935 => -3.3 A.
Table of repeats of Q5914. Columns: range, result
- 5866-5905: 9.43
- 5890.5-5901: 6.89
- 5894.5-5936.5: 10.3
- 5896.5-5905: 8.63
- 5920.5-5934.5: 10.7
